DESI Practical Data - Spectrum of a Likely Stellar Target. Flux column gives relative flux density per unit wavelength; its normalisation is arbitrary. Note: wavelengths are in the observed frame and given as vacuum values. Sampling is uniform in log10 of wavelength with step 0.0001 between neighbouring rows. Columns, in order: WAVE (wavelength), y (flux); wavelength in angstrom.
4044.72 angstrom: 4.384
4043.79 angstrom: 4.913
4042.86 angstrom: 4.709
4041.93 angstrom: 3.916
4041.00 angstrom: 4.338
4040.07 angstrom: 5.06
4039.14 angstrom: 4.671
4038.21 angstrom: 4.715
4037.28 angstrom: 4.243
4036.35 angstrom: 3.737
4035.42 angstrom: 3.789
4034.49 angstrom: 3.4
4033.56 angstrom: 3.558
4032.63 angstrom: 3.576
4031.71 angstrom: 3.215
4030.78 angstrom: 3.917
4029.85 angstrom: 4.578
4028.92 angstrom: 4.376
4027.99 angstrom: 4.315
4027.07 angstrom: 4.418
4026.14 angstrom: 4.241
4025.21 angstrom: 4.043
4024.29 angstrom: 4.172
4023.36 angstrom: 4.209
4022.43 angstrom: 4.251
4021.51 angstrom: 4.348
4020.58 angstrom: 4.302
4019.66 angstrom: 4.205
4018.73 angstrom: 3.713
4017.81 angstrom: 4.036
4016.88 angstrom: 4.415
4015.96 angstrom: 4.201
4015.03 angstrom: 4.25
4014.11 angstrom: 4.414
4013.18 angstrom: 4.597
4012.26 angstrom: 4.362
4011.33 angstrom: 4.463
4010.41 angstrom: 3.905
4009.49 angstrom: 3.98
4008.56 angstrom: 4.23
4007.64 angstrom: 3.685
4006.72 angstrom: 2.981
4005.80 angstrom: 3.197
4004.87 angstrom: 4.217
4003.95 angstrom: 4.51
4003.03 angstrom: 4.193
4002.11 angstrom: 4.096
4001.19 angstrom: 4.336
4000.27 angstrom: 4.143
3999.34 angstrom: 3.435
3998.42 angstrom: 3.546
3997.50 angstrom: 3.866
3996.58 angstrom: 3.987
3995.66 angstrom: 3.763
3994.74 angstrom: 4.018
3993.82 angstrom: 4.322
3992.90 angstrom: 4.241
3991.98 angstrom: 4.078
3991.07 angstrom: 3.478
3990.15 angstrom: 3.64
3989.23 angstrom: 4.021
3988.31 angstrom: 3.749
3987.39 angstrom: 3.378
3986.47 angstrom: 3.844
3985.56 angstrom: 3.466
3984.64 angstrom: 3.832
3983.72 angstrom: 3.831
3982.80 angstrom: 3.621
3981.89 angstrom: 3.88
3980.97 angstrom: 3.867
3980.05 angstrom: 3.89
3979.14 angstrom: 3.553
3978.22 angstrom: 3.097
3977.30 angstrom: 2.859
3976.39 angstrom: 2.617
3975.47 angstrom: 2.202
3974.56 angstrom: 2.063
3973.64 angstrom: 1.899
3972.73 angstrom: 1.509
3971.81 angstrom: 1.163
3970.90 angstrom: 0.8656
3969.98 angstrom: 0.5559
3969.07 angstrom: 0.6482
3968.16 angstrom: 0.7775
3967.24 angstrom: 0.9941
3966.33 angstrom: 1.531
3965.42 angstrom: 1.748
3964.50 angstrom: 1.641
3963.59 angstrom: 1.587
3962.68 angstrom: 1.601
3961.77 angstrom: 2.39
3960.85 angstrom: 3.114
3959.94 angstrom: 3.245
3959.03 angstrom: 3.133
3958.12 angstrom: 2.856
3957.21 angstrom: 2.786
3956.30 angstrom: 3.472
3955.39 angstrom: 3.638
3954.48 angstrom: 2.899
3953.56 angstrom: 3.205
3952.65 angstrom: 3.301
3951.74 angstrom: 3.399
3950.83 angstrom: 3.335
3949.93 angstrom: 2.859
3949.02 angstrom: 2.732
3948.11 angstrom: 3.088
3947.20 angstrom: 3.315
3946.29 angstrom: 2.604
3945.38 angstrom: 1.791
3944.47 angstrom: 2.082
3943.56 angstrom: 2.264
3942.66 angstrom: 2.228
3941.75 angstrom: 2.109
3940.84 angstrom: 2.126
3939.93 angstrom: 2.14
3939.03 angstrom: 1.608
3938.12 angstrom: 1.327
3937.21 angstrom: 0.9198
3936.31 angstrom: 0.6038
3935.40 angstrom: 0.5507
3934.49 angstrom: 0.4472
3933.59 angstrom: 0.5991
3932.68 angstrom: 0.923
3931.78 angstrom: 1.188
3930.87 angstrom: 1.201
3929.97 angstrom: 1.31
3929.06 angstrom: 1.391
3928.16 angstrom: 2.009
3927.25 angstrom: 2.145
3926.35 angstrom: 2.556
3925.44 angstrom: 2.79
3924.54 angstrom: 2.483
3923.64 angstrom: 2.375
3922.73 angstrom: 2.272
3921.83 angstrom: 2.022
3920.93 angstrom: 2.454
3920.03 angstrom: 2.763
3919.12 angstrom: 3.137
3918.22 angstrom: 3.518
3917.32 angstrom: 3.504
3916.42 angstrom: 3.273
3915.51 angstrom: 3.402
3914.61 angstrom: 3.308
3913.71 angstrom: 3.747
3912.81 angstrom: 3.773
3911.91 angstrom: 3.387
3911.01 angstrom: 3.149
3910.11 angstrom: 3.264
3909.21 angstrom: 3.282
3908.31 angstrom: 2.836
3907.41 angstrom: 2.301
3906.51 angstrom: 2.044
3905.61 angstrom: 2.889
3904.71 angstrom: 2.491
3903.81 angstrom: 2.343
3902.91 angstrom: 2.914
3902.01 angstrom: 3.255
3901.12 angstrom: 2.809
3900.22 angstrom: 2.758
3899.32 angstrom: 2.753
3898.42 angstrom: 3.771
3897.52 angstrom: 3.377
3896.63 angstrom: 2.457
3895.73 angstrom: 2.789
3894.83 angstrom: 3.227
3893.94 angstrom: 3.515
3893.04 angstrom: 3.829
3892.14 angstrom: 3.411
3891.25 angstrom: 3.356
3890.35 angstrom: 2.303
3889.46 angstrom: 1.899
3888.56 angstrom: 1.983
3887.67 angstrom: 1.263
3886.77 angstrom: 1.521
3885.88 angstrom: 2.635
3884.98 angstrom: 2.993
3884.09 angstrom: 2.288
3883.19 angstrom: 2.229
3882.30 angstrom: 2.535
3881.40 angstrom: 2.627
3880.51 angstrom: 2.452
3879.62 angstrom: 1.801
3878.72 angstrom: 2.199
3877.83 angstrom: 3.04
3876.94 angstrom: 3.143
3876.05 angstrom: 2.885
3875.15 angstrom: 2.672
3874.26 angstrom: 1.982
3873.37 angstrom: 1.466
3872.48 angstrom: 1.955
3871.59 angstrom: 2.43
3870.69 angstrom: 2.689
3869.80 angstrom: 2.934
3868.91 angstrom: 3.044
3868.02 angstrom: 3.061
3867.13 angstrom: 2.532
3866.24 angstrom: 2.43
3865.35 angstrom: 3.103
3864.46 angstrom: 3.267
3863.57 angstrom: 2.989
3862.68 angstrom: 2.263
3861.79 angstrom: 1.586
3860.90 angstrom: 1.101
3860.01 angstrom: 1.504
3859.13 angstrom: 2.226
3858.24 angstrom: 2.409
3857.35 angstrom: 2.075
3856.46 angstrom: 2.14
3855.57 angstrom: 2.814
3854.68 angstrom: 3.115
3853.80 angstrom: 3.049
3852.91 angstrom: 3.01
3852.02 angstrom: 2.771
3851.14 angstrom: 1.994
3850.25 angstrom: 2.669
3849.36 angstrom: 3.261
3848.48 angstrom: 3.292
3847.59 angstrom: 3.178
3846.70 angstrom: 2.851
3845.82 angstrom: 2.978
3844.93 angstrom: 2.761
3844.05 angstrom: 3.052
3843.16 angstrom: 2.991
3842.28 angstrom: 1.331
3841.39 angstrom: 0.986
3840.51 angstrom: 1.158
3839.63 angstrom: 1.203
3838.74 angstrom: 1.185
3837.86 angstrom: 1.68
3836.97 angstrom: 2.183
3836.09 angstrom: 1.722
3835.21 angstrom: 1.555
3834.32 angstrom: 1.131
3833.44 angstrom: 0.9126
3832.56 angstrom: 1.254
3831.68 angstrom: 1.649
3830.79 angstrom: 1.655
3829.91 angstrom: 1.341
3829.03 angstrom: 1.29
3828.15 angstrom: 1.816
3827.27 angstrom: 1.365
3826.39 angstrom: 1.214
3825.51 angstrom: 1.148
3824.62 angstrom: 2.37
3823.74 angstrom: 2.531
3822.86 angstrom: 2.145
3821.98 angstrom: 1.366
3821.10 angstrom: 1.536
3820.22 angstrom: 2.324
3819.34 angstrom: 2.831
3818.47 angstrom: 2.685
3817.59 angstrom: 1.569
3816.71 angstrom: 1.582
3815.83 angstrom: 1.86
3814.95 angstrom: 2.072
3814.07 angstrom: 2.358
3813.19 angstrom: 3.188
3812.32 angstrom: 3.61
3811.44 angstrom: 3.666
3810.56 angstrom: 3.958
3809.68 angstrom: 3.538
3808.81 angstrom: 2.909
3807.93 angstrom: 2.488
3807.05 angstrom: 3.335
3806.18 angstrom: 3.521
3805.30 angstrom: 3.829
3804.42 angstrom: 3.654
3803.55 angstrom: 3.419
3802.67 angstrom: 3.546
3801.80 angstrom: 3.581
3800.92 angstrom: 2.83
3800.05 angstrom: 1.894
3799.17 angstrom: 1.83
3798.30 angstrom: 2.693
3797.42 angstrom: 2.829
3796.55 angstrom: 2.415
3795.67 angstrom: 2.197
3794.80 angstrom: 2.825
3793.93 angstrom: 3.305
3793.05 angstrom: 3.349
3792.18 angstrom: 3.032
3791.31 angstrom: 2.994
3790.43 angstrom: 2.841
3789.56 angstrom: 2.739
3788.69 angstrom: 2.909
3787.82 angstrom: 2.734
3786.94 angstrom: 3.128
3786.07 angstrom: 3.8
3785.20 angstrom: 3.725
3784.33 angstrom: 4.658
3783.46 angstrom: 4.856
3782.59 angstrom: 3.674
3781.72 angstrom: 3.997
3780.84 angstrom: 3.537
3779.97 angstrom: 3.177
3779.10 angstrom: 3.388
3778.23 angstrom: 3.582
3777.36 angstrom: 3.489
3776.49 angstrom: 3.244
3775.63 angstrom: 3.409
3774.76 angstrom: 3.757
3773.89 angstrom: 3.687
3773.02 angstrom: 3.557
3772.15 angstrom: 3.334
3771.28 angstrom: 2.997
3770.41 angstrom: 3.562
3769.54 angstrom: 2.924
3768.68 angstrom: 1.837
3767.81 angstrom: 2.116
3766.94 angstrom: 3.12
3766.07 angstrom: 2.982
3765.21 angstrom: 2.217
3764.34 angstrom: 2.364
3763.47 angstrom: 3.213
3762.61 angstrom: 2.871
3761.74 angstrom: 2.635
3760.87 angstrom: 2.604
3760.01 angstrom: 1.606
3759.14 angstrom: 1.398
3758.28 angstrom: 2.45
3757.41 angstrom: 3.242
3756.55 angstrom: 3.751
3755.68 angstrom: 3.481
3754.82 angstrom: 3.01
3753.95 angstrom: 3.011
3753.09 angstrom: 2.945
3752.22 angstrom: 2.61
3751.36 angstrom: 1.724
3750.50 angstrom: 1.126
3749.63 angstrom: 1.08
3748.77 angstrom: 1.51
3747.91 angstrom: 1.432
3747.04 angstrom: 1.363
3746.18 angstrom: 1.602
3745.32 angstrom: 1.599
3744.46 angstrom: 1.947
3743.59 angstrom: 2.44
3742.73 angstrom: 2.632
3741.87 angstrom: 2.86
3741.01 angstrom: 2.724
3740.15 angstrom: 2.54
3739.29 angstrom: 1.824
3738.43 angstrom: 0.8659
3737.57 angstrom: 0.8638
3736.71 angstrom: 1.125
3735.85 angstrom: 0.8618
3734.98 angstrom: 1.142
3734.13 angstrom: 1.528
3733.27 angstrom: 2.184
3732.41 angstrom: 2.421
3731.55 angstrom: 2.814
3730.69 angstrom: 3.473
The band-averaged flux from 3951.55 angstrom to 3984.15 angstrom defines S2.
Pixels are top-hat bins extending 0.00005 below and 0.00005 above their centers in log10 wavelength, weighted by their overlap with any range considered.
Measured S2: 2.48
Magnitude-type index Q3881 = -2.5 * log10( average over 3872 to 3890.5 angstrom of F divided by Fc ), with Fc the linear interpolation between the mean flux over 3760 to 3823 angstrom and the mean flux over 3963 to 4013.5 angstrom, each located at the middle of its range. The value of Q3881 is 0.33 mag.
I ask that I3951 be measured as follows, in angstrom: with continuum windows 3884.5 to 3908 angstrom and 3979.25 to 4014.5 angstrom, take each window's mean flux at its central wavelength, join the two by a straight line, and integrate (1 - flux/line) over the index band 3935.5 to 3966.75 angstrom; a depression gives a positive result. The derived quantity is 9.0 angstrom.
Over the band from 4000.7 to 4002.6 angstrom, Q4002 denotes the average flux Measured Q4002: 4.22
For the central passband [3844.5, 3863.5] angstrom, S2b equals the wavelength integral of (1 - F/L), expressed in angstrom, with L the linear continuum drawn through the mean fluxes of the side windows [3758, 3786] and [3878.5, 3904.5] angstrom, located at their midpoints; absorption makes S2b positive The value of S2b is 1.92 angstrom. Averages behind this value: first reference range 3.14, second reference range 2.67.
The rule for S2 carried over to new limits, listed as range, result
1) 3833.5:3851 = 2.14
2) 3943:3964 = 2.81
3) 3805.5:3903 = 2.41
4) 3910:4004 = 2.7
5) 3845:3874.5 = 2.56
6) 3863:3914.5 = 2.74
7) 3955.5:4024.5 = 3.32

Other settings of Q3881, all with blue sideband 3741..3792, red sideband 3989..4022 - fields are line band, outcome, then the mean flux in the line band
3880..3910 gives 0.27 mag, 2.71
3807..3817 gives 0.07 mag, 2.88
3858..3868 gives 0.38 mag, 2.34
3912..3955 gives 0.49 mag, 2.33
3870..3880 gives 0.37 mag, 2.4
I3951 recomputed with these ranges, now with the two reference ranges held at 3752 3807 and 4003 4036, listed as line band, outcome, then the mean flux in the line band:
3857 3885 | 8.33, 2.43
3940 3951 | 3.66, 2.51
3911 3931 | 5.18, 2.71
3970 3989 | 4.80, 2.92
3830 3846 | 7.74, 1.71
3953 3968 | 5.32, 2.46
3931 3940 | 6.61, 0.99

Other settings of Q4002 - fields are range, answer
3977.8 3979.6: 3.34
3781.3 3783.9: 4.18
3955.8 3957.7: 3.14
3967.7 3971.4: 0.718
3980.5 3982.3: 3.86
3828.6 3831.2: 1.43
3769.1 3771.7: 3.16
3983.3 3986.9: 3.74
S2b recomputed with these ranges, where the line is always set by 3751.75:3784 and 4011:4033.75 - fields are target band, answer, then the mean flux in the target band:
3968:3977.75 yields 5.9 angstrom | 1.58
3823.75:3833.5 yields 5.3 angstrom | 1.52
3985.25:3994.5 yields 0.5 angstrom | 3.84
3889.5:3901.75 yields 1.9 angstrom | 3.07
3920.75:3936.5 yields 8.9 angstrom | 1.63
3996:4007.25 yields 0.6 angstrom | 3.87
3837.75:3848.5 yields 3.9 angstrom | 2.18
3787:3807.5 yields 1.5 angstrom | 2.97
